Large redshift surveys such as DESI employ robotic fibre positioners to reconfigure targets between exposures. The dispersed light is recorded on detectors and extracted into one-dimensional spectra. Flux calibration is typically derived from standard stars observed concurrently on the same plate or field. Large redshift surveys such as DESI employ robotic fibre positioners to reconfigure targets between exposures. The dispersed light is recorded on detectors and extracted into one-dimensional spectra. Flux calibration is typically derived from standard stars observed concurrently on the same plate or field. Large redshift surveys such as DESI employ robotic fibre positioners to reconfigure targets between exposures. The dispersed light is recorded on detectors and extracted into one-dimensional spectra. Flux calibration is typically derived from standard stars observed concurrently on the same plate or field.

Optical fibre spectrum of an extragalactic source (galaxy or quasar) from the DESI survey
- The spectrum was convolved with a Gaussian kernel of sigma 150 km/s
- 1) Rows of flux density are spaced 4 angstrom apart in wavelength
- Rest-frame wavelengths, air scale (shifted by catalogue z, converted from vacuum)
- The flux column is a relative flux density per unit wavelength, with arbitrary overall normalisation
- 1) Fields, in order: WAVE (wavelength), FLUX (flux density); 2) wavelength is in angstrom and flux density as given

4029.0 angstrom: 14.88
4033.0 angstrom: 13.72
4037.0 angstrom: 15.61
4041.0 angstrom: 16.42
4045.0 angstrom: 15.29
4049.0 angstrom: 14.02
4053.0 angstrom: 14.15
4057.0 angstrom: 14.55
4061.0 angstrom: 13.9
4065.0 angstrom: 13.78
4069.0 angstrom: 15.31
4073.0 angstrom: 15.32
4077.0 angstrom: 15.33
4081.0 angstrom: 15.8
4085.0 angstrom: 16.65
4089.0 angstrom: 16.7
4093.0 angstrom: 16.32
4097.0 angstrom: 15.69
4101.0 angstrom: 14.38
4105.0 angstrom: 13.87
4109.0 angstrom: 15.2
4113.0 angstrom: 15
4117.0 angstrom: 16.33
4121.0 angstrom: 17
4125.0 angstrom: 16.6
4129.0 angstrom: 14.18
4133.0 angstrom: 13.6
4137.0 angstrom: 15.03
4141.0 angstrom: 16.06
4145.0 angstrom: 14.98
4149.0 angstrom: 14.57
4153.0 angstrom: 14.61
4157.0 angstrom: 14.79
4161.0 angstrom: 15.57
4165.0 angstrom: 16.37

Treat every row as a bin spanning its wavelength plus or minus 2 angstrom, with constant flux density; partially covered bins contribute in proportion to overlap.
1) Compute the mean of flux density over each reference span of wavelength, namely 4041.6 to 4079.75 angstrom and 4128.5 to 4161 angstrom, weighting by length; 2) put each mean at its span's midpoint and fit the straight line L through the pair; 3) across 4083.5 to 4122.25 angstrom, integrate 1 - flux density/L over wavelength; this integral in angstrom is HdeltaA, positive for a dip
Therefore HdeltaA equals -2.4 angstrom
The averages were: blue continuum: 14.7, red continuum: 14.8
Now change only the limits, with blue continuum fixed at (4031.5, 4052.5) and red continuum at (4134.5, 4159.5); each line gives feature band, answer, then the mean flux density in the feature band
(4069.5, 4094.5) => -1.6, 16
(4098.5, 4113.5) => 0.4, 14.6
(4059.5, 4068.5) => 0.5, 14.1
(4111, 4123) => -0.9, 16.1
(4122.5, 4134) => 0.0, 15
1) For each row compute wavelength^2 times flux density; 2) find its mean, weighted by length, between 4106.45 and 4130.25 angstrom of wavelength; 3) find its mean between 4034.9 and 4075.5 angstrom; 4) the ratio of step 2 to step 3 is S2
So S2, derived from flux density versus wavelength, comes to 1.1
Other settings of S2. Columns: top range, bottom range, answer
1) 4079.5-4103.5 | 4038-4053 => 1.07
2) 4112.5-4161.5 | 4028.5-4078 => 1.08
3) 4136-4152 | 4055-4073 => 1.09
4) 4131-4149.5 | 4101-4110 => 1.05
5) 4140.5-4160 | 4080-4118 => 0.98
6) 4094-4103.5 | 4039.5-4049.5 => 1.01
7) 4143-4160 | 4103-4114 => 1.03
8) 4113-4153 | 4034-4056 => 1.07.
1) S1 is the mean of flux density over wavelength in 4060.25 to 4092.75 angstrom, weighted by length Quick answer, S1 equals 15.5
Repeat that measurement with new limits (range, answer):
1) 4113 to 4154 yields 15.3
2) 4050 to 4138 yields 15.2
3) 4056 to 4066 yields 14.1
